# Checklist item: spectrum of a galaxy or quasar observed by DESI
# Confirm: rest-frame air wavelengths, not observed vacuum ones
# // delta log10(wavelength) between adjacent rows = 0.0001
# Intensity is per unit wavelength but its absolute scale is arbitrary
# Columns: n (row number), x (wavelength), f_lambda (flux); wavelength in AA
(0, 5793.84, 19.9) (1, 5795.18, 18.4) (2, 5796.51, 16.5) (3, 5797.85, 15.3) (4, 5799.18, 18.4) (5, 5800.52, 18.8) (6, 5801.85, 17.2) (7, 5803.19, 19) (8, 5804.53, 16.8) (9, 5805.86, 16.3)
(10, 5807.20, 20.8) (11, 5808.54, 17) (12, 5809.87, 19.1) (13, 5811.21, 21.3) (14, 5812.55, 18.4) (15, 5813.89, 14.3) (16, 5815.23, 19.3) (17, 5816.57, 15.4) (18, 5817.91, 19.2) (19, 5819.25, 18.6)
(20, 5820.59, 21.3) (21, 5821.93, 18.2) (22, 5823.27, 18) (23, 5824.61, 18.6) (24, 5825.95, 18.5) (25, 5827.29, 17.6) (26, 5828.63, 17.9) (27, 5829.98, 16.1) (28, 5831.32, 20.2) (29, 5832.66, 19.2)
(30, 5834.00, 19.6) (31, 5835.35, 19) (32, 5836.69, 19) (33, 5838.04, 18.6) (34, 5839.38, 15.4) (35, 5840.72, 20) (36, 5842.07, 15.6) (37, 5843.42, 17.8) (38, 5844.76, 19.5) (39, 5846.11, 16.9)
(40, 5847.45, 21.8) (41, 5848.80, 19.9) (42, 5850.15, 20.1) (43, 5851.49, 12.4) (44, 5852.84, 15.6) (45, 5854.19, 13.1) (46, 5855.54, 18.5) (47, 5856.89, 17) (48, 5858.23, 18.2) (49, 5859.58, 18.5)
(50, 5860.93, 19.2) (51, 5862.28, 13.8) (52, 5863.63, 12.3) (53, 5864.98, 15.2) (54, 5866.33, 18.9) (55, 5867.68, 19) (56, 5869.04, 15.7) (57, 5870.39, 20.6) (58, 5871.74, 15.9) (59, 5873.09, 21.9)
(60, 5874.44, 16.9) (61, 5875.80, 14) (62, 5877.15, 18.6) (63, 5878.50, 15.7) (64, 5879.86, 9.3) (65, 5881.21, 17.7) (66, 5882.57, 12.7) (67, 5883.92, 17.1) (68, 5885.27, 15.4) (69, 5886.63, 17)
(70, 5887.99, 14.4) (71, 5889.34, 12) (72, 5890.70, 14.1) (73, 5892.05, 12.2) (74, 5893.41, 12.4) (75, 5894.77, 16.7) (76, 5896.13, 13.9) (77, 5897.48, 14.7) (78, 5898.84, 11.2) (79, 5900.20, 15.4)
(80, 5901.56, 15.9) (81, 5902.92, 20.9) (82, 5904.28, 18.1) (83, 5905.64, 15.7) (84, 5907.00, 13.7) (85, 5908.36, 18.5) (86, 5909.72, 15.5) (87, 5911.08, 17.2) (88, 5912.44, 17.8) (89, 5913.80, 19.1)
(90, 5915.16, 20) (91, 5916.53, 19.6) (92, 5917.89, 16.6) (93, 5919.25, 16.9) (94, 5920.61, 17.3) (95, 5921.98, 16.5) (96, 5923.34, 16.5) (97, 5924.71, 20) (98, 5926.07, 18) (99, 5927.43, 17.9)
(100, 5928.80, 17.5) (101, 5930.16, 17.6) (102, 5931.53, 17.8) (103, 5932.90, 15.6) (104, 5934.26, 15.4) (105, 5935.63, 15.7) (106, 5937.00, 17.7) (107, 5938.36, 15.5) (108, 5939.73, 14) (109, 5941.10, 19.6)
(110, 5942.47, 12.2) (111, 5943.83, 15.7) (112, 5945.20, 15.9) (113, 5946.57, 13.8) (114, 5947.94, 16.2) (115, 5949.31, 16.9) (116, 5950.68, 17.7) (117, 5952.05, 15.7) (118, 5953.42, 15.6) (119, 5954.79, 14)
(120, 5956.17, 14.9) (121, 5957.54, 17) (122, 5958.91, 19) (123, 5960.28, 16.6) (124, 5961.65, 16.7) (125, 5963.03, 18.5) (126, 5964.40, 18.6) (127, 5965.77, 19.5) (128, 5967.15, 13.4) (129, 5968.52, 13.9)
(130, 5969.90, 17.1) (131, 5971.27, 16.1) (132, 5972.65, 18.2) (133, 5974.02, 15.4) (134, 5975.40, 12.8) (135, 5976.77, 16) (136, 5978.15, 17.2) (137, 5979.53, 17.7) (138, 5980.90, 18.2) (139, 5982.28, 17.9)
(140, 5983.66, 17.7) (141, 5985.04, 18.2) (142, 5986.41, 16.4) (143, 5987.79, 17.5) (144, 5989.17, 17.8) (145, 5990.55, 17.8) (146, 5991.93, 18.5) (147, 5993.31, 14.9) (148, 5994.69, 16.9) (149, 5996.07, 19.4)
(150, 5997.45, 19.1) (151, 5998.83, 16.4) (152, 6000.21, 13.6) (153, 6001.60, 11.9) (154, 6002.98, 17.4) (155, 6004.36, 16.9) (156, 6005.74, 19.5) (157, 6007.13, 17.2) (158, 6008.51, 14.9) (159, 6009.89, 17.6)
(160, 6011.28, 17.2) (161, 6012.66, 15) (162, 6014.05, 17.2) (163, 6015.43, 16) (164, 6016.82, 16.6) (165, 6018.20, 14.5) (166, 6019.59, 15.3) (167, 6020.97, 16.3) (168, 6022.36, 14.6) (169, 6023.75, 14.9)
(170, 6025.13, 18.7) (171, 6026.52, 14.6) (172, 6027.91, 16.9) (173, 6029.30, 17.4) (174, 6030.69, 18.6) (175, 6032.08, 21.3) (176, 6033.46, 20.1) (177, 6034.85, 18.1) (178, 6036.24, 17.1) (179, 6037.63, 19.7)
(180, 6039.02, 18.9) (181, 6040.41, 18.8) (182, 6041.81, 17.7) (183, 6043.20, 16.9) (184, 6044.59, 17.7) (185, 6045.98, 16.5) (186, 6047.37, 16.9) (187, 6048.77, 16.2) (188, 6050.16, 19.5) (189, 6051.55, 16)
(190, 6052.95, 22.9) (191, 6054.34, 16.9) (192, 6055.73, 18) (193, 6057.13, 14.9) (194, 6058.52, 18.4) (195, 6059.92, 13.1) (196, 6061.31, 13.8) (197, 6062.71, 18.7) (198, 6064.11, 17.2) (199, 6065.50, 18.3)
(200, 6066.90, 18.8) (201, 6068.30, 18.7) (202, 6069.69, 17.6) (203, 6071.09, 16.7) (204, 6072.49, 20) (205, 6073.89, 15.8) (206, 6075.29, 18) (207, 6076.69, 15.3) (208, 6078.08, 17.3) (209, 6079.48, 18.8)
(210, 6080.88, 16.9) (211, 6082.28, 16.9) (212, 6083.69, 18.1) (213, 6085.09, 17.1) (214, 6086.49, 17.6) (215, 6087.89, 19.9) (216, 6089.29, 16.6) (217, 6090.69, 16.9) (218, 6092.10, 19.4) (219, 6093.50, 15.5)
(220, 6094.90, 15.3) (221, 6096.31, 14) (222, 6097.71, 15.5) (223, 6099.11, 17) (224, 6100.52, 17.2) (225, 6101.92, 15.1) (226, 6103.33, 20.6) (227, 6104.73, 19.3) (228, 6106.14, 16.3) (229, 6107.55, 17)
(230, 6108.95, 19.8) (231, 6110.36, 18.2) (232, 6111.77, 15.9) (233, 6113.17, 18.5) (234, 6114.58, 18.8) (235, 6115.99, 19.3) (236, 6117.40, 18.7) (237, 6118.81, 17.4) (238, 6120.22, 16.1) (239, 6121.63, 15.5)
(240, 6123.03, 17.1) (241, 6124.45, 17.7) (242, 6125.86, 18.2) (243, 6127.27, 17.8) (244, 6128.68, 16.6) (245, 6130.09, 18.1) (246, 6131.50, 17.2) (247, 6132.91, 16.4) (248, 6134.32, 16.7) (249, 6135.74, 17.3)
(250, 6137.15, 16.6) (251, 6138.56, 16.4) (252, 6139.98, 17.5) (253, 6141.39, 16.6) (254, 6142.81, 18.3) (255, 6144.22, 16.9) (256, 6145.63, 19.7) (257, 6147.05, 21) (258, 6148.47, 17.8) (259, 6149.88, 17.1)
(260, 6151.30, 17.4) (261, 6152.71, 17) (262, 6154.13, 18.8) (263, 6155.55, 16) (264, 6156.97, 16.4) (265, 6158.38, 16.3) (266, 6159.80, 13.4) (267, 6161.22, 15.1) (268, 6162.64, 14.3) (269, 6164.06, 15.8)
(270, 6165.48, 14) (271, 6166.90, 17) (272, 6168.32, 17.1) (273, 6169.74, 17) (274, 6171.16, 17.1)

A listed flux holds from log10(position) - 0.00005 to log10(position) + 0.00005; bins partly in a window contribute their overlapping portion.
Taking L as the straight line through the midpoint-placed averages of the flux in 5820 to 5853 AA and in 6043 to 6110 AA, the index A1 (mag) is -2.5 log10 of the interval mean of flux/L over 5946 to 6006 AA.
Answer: 0.07 mag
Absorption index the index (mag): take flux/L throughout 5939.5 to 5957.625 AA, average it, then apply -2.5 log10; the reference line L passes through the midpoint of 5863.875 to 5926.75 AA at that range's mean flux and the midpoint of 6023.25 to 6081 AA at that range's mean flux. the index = 0.07 mag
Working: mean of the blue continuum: 16.3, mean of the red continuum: 17.6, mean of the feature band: 15.7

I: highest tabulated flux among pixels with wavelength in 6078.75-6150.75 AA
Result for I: 21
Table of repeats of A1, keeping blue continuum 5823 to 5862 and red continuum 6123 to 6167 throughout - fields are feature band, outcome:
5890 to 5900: 0.284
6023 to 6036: -0.030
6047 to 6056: -0.052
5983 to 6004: 0.035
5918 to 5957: 0.081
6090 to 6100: 0.057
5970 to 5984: 0.050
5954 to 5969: 0.062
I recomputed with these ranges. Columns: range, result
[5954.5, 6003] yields 19.5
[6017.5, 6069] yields 22.9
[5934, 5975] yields 19.6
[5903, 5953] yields 20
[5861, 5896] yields 21.9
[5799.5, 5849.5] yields 21.8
